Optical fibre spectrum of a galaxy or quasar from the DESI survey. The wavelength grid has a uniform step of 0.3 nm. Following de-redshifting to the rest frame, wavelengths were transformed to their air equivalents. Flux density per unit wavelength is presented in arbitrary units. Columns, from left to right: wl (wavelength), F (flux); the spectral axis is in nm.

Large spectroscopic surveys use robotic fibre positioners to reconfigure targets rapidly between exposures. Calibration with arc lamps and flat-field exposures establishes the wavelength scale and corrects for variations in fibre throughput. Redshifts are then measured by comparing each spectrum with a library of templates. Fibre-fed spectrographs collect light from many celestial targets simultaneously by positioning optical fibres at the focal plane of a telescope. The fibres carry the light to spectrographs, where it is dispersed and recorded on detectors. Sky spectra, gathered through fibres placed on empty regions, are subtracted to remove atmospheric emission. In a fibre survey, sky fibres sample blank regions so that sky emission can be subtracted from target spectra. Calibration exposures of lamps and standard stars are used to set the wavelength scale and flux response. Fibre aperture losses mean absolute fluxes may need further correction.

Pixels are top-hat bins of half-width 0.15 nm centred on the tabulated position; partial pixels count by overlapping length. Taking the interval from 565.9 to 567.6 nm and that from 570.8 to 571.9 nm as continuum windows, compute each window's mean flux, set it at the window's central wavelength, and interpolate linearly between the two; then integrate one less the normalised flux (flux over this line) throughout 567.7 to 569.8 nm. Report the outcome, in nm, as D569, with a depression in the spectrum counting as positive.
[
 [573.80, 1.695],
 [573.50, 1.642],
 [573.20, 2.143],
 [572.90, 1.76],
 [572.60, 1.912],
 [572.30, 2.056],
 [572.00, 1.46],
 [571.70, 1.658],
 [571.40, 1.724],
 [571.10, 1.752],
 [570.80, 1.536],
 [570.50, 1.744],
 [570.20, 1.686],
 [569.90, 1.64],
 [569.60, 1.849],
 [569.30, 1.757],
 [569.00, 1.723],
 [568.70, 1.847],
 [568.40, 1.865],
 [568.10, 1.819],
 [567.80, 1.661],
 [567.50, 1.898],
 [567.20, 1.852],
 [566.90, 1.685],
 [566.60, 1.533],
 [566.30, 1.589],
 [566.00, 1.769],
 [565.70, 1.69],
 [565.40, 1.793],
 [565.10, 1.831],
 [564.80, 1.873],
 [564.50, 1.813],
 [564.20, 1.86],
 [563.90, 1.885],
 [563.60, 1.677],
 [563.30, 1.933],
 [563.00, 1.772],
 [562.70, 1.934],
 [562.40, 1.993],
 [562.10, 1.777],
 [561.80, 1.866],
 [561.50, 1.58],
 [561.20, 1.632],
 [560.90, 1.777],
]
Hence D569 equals -0.112 nm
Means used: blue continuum 1.71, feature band 1.79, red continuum 1.68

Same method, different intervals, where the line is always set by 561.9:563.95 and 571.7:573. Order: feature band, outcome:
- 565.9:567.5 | 0.11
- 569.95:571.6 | 0.10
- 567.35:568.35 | 0.01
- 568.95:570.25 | 0.05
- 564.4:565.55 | 0.01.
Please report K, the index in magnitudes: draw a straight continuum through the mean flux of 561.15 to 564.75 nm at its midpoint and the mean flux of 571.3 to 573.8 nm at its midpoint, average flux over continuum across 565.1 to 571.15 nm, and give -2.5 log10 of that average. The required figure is 0.04 mag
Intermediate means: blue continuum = 1.82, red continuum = 1.79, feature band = 1.74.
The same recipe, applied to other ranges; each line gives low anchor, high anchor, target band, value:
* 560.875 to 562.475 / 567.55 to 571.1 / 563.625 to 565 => -0.05 mag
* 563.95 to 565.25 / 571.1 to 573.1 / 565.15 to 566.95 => 0.09 mag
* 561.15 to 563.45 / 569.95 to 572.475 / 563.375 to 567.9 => 0.01 mag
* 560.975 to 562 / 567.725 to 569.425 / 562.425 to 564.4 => -0.08 mag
